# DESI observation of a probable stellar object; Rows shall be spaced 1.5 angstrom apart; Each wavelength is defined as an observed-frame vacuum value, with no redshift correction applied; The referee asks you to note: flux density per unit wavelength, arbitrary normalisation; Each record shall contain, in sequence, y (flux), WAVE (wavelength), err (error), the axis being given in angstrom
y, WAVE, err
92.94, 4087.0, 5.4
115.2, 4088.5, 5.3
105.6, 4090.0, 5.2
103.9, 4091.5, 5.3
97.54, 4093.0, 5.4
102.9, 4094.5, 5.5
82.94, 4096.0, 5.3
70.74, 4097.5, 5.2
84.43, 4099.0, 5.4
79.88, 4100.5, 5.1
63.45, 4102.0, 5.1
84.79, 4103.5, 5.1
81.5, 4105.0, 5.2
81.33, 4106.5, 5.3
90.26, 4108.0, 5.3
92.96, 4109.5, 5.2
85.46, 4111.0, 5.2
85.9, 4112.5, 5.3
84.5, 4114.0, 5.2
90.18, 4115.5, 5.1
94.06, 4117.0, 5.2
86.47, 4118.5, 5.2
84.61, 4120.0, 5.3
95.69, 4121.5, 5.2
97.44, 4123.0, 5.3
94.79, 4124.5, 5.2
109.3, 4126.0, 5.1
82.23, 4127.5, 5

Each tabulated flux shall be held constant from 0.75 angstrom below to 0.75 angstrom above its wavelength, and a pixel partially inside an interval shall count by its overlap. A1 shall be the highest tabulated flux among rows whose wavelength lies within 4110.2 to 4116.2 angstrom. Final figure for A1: 90.18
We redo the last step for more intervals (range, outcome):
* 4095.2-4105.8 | 84.79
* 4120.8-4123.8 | 97.44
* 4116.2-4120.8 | 94.06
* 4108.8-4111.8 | 92.96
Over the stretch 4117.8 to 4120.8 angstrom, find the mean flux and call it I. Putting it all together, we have 85.7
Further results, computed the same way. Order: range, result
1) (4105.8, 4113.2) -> 87.2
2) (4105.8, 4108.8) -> 86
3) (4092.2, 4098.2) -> 88.8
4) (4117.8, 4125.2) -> 91.8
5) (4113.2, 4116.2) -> 87.3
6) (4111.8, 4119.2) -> 88.2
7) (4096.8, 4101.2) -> 78.4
